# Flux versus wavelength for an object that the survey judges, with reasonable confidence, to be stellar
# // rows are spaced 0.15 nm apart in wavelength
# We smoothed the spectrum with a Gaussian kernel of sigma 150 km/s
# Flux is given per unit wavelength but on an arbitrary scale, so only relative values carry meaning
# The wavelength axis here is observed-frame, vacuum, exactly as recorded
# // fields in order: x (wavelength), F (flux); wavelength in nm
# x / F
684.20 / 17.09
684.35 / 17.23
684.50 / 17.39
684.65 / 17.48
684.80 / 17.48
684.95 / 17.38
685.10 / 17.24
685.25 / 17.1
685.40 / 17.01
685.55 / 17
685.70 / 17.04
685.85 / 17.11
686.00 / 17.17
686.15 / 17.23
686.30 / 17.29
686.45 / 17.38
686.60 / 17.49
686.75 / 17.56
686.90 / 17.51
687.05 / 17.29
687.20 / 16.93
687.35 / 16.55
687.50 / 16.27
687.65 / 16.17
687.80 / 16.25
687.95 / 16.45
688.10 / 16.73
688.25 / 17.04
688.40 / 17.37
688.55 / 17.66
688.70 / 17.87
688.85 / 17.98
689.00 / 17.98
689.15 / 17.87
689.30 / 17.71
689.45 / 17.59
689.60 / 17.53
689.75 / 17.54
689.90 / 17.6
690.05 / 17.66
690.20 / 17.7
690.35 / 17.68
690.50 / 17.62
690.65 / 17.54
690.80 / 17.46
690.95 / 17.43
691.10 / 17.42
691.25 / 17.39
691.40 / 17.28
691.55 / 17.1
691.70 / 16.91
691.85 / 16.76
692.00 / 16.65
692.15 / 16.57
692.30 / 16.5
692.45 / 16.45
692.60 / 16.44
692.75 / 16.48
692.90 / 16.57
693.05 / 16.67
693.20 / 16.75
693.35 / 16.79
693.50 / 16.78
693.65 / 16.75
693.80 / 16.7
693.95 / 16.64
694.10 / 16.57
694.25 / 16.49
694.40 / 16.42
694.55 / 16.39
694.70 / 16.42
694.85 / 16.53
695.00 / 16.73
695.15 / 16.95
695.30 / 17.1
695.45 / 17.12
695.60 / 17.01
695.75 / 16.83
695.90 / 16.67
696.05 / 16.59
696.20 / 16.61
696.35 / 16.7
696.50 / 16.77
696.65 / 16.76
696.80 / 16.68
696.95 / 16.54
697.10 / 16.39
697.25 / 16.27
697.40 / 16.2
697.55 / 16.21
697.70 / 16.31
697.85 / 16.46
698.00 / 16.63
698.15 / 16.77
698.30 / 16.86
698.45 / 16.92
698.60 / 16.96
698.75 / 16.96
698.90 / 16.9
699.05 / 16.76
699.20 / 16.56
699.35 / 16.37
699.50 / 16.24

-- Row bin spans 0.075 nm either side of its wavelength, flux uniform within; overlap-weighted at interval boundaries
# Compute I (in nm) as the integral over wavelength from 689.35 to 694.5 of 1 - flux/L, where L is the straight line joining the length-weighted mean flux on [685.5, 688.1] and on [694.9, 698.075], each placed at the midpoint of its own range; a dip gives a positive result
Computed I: -0.07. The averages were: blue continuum 17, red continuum 16.6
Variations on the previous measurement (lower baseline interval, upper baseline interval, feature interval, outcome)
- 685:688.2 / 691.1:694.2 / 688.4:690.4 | -0.10 nm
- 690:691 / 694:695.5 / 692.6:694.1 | 0.03 nm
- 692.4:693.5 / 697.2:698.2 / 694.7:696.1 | -0.03 nm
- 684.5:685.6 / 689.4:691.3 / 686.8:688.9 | 0.05 nm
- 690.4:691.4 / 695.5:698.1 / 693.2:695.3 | 0.04 nm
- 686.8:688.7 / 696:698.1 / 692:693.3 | 0.01 nm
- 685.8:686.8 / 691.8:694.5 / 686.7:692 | -0.09 nm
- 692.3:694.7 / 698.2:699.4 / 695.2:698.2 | 0.01 nm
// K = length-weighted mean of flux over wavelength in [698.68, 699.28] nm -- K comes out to 16.8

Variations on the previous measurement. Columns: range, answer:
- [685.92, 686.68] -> 17.3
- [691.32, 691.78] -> 17.1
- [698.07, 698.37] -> 16.8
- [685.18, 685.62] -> 17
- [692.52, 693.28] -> 16.6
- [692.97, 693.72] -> 16.7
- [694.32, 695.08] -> 16.5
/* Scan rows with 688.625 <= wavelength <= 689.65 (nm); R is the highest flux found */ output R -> 17.98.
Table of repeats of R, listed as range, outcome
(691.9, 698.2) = 17.12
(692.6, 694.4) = 16.79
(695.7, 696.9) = 16.83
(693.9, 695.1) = 16.73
